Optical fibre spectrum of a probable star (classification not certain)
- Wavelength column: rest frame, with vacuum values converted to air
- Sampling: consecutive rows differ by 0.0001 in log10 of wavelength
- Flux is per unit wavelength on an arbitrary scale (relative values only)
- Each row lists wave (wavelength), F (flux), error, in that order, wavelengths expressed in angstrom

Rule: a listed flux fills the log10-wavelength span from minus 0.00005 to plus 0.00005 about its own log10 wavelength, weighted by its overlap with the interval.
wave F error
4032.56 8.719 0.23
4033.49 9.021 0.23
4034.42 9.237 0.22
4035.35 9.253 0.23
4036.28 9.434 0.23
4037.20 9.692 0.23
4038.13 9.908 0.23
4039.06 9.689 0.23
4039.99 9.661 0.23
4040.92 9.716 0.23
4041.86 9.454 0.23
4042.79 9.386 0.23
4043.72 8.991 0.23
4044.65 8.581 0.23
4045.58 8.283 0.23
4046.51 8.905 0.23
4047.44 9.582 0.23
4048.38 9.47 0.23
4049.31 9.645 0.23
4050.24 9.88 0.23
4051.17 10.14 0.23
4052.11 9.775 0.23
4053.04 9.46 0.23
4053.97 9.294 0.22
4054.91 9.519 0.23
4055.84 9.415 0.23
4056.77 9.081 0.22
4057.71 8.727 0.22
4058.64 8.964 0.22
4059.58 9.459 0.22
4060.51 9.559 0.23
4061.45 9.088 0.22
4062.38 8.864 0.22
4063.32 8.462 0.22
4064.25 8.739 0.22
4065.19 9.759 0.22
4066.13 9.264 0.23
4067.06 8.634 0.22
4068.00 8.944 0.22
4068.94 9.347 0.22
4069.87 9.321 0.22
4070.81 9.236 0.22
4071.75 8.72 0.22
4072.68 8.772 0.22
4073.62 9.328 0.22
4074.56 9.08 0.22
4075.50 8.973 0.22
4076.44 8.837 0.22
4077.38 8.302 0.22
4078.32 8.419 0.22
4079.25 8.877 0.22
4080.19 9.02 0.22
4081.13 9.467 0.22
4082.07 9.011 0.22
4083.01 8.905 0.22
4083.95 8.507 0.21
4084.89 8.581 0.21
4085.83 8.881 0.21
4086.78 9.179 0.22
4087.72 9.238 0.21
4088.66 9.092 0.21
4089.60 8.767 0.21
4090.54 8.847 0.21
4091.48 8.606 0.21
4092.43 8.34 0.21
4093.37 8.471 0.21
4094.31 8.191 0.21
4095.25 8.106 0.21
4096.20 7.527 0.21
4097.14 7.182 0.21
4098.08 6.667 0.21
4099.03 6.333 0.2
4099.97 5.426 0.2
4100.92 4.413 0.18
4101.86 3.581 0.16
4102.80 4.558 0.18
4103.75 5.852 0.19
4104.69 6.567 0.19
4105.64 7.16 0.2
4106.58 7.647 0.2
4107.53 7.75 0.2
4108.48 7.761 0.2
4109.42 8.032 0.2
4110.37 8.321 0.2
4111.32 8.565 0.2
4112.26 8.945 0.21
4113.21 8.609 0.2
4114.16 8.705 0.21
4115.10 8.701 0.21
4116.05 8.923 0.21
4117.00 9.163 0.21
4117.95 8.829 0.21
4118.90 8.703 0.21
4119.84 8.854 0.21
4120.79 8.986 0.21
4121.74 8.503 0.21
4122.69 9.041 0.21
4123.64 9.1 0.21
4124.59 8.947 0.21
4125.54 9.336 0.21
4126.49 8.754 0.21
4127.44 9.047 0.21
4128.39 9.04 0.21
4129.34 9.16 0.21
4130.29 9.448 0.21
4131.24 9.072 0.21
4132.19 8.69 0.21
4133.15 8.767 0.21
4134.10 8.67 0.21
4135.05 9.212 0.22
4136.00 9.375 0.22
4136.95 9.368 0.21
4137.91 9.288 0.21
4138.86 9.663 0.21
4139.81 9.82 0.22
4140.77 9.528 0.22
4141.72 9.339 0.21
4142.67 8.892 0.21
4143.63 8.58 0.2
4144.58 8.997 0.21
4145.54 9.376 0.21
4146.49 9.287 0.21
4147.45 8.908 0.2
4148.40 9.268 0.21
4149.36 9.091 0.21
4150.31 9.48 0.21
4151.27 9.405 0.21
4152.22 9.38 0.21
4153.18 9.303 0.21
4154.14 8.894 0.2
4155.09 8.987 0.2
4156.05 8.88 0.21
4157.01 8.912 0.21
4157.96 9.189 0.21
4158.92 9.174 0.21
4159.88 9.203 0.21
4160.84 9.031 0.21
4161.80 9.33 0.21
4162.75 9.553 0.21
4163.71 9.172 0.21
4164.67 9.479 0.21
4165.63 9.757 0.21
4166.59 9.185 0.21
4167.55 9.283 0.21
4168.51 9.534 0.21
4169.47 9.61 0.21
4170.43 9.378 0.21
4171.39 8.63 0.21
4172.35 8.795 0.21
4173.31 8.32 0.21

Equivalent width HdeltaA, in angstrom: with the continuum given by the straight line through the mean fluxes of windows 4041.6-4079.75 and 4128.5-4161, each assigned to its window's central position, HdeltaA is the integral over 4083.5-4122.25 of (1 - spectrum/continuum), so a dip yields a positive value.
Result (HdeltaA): 5.4 angstrom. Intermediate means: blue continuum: 9.13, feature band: 7.88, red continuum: 9.16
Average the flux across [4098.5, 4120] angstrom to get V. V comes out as 7.43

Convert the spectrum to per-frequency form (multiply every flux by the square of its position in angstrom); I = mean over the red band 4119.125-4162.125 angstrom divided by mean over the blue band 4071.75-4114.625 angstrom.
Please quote 1.17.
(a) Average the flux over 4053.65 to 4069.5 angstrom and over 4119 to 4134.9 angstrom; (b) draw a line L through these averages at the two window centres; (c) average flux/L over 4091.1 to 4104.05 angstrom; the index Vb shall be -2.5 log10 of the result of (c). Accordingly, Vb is 0.33 mag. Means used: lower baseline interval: 9.12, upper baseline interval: 8.96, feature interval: 6.65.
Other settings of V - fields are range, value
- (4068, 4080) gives 8.94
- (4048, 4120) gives 8.48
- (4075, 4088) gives 8.86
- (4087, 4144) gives 8.31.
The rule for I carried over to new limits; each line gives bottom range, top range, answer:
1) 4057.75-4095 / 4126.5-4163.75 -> 1.06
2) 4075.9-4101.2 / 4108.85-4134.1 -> 1.09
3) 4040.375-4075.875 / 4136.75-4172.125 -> 1.05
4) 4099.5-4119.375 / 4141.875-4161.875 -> 1.25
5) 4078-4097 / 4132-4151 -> 1.09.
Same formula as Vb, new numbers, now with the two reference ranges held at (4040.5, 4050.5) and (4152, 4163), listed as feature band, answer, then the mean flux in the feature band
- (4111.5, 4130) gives 0.03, 8.92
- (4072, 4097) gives 0.06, 8.72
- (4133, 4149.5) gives -0.01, 9.2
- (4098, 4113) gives 0.33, 6.76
